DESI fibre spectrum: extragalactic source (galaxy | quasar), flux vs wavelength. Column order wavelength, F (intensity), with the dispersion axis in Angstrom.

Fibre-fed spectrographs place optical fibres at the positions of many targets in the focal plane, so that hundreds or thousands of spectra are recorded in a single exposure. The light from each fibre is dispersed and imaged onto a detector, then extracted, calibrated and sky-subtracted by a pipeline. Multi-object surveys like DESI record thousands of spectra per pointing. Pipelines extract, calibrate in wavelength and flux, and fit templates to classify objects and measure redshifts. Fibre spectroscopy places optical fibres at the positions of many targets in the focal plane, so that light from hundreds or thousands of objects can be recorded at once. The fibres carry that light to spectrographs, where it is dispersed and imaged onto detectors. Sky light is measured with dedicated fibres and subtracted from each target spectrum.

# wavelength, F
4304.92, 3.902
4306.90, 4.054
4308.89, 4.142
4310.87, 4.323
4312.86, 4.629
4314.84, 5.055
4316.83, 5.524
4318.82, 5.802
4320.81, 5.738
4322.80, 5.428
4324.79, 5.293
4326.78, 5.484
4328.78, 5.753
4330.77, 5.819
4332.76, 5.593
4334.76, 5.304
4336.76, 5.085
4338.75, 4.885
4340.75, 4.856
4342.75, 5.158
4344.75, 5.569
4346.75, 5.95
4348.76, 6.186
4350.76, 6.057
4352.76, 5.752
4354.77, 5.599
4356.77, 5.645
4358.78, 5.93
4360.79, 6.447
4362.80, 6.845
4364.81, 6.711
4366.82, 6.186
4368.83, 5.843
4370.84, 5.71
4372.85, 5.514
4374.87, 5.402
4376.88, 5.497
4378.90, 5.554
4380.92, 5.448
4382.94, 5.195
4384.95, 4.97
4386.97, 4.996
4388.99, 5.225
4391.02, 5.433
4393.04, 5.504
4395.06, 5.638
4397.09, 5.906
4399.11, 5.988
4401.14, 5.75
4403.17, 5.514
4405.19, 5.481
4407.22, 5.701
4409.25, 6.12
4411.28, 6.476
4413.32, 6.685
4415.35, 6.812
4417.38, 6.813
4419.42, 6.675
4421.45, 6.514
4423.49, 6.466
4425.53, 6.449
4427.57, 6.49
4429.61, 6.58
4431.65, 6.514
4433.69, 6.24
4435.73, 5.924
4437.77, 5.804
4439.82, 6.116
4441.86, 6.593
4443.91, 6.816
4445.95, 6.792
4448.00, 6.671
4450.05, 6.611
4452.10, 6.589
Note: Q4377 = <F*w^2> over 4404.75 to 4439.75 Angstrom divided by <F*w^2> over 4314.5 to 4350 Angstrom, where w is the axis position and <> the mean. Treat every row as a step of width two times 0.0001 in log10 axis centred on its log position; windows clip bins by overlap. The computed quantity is 1.21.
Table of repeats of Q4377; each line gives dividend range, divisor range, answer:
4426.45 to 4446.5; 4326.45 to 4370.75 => 1.15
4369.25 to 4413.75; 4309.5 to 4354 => 1.07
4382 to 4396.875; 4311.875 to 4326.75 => 1.02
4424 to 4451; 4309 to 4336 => 1.27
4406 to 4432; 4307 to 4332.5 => 1.30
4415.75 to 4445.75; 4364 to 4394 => 1.19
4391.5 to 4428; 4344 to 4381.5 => 1.07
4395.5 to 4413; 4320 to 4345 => 1.13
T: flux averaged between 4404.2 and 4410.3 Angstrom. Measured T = 5.77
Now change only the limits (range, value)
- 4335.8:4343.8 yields 5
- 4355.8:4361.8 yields 6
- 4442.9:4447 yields 6.81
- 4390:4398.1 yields 5.62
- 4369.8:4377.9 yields 5.53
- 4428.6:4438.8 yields 6.21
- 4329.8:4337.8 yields 5.45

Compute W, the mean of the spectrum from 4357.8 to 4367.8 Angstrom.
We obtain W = 6.42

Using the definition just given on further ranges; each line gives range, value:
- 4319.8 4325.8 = 5.49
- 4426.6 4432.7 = 6.53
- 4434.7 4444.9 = 6.25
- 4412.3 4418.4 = 6.77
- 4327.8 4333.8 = 5.72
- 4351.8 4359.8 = 5.73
